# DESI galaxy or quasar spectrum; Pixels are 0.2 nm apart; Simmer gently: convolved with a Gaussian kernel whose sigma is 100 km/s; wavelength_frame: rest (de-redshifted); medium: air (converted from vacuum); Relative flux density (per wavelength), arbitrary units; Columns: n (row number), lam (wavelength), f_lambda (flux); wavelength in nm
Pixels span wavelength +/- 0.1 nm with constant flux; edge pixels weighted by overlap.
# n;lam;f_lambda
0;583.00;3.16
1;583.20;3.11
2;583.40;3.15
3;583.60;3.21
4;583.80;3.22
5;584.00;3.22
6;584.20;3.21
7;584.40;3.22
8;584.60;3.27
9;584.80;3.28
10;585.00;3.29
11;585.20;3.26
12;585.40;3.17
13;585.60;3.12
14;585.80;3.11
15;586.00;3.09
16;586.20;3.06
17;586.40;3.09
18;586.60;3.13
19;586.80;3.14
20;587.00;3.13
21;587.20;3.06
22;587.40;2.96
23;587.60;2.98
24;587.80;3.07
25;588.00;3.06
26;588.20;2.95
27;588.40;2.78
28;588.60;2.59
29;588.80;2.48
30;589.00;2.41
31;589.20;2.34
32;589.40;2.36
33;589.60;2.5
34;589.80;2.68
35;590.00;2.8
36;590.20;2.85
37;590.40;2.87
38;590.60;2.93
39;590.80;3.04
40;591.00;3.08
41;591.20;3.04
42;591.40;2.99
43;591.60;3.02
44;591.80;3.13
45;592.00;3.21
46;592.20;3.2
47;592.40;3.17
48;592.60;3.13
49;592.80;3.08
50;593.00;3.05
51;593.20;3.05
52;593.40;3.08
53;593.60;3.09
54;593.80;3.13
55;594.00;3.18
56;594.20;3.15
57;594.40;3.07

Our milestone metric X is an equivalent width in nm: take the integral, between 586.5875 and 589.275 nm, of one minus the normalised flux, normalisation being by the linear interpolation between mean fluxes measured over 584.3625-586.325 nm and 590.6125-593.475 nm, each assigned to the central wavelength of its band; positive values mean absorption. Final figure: 0.25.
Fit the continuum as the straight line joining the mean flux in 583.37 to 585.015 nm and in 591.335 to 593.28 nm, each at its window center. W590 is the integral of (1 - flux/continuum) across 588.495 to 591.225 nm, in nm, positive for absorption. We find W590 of 0.38 nm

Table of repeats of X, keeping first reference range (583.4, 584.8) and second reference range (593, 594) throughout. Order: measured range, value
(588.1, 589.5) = 0.27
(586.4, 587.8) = 0.05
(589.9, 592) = 0.10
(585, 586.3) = 0.02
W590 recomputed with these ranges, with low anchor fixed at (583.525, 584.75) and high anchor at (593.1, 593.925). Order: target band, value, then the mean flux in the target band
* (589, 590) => 0.207 nm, 2.5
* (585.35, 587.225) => 0.050 nm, 3.11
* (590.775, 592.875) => 0.009 nm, 3.1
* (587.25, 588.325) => 0.059 nm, 3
